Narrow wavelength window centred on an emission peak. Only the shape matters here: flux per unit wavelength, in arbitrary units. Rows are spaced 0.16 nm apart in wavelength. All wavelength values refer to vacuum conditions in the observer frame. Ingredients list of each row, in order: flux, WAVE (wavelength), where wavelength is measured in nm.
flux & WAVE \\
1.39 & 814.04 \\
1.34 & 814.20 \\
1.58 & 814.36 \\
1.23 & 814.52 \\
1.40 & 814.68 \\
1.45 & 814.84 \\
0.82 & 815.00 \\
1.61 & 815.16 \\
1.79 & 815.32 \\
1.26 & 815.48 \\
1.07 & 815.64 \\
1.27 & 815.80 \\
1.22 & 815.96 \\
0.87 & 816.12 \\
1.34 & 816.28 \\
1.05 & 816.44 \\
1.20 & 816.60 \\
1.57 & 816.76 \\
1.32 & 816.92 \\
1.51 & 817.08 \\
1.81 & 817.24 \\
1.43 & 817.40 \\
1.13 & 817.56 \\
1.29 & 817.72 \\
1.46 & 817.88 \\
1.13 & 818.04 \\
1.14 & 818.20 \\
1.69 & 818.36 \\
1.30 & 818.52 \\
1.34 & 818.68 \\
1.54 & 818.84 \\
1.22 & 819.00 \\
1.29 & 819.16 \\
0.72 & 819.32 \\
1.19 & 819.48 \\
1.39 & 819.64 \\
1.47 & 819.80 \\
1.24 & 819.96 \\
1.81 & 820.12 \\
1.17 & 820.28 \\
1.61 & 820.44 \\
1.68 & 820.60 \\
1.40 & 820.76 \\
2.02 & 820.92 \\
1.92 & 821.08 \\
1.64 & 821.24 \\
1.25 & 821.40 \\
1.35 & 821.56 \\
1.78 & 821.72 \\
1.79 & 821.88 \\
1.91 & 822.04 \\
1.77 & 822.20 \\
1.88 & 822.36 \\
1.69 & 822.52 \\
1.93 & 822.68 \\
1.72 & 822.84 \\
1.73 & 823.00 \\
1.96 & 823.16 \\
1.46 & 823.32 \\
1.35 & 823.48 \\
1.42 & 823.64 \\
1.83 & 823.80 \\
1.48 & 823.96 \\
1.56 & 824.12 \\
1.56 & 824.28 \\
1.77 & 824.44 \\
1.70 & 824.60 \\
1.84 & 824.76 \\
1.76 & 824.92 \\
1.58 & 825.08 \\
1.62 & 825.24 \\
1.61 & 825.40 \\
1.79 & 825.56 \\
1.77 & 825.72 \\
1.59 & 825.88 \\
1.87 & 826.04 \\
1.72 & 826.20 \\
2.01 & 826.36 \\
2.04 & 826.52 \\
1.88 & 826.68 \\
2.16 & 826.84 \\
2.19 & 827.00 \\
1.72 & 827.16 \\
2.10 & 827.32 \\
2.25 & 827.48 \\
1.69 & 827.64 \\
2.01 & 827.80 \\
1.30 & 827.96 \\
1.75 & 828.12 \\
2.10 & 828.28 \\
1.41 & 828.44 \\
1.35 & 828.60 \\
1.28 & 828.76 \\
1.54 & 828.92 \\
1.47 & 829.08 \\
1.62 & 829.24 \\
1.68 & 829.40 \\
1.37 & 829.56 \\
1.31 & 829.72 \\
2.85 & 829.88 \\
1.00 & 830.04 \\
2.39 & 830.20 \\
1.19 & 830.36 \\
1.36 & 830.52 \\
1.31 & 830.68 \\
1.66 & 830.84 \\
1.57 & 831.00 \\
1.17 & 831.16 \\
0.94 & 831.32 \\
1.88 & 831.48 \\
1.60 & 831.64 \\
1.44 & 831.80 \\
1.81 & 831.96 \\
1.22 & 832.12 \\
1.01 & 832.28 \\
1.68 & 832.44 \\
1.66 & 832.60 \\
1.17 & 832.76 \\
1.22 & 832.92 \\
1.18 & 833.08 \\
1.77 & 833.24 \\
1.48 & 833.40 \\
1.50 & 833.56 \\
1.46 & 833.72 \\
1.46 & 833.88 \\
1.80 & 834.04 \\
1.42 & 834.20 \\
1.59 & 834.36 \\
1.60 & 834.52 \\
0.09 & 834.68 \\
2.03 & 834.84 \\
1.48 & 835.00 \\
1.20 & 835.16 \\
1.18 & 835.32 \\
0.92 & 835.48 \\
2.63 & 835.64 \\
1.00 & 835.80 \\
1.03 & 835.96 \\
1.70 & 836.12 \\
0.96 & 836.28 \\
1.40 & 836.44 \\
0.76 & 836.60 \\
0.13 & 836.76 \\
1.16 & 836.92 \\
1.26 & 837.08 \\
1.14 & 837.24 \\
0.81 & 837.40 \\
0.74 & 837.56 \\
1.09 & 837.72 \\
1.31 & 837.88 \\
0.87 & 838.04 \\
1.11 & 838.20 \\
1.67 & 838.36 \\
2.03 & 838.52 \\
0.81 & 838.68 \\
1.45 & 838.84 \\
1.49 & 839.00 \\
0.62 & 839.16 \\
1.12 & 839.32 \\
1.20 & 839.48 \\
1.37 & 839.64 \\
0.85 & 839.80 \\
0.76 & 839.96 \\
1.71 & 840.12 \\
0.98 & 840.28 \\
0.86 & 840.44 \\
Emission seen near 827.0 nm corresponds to C III] 1909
